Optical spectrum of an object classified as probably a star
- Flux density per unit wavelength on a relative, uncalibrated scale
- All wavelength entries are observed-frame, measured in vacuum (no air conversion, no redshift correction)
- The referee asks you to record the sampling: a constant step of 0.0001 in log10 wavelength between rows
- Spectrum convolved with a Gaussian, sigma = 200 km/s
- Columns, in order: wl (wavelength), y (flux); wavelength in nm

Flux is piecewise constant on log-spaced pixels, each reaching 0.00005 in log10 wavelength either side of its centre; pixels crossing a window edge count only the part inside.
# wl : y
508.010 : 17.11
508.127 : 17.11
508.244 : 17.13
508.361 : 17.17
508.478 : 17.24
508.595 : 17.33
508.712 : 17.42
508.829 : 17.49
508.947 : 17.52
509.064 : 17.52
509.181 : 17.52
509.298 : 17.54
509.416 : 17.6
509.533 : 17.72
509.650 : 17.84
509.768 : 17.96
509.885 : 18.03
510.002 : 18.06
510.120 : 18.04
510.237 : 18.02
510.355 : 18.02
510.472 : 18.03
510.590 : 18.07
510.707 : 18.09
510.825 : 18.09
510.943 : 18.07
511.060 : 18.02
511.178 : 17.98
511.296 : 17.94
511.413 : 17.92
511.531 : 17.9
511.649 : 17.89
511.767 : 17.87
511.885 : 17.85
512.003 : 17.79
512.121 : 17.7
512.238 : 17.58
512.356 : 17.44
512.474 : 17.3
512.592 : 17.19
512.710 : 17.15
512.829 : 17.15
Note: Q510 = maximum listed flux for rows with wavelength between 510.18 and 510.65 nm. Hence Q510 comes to 18.07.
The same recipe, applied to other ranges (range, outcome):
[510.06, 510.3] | 18.04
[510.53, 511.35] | 18.09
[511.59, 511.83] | 17.89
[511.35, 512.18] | 17.92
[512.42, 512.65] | 17.3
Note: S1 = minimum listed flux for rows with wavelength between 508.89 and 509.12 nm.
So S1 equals 17.52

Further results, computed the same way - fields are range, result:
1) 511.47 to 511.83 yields 17.87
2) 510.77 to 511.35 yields 17.94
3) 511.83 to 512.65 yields 17.19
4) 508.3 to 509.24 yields 17.17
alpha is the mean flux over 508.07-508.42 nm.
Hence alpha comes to 17.1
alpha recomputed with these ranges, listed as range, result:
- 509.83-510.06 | 18.1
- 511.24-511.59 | 17.9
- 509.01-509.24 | 17.6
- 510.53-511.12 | 18.1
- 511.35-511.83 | 17.9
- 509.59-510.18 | 18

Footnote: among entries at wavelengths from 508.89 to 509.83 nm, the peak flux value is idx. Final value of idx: 17.96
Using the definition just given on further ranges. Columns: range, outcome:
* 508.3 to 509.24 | 17.52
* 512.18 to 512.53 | 17.58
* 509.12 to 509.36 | 17.54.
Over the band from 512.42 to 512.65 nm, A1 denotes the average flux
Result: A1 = 17.2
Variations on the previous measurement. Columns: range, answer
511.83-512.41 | 17.7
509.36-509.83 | 17.8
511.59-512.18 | 17.8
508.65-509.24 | 17.5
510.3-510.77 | 18.1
